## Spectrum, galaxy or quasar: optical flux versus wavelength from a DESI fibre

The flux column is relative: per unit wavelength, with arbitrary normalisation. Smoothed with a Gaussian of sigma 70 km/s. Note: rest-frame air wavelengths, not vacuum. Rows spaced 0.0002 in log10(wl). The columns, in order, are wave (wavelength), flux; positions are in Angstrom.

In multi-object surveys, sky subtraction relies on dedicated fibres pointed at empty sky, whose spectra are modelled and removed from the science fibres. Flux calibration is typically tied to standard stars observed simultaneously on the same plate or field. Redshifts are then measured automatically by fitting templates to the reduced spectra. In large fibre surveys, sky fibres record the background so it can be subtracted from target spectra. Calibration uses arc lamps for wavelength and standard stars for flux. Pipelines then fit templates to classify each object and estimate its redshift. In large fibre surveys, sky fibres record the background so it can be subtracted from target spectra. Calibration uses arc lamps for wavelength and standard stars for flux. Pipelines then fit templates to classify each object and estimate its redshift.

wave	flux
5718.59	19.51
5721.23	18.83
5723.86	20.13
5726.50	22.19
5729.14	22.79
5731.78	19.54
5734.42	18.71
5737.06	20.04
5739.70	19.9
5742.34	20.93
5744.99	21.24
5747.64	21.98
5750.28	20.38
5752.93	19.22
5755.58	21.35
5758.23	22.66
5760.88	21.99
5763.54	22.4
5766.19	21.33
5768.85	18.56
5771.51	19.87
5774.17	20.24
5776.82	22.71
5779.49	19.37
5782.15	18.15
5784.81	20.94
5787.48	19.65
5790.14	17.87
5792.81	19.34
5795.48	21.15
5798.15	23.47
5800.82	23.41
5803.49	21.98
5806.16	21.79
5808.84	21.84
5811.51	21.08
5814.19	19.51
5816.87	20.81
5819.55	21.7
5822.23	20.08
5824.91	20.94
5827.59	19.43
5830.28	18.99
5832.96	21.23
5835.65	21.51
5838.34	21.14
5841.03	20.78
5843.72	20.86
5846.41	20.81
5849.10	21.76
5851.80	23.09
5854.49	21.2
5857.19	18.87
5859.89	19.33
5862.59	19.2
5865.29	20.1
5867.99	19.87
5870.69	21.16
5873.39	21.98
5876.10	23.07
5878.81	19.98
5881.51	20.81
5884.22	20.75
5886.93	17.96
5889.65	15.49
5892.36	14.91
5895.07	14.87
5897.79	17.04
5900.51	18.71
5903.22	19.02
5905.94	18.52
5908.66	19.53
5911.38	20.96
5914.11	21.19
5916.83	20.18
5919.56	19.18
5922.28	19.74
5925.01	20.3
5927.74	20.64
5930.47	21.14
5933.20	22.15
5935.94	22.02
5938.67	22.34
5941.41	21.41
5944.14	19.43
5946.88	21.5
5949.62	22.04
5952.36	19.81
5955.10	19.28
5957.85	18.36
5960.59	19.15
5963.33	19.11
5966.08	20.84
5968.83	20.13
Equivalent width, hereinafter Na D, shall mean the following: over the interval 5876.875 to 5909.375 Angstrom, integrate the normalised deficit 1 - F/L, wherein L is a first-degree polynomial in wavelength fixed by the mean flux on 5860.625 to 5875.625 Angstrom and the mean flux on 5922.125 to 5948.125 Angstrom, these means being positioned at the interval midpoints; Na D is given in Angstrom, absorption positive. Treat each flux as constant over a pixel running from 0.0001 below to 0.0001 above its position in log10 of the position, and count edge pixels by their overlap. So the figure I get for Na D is 4.0 Angstrom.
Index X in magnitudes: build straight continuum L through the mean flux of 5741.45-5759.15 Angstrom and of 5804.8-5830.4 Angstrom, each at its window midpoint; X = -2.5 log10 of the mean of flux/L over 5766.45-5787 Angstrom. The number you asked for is 0.05 mag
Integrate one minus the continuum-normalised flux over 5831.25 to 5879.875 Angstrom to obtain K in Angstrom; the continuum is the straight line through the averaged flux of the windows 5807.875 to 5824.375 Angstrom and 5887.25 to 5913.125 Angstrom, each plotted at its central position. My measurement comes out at -3.8 Angstrom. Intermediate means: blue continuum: 20.8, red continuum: 17.7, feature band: 20.9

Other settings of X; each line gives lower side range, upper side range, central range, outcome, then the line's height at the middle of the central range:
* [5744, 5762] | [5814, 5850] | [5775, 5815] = 0.01 mag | 21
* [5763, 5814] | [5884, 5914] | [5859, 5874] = -0.08 mag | 18.8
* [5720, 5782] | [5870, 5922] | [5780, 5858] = -0.04 mag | 20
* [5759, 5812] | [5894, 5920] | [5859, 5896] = 0.01 mag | 19.4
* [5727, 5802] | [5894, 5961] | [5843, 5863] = -0.02 mag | 20.3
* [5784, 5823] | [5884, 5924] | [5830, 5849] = -0.04 mag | 20.1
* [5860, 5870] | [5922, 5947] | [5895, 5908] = 0.14 mag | 20.5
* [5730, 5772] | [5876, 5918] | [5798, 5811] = -0.12 mag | 20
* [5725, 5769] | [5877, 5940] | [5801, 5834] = -0.03 mag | 20.3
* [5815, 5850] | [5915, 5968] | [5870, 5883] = -0.04 mag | 20.6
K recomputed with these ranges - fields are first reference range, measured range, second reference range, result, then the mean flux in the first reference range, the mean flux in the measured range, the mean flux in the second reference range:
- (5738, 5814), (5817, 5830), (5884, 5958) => 0.0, 20.9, 20.4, 19.6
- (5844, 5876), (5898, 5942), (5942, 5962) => -0.2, 20.8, 20.3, 20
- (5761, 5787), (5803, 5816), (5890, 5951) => -0.6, 20.4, 21.2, 19.8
